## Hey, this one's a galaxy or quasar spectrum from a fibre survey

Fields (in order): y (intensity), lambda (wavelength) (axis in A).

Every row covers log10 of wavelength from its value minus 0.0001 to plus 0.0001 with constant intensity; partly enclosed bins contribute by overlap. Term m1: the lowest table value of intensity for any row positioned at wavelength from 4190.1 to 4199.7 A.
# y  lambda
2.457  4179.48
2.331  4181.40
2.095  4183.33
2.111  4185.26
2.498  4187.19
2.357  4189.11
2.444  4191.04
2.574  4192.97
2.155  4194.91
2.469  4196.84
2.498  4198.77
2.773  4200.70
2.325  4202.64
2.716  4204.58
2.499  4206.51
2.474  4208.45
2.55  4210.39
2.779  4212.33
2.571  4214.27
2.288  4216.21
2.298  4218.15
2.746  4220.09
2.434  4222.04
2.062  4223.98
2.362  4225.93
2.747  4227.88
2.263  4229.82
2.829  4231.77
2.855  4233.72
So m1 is 2.155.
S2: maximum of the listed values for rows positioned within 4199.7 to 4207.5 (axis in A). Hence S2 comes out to 2.773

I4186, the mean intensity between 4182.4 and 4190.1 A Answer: 2.27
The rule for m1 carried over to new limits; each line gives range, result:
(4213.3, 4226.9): 2.062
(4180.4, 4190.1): 2.095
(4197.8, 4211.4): 2.325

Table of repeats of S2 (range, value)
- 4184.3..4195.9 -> 2.574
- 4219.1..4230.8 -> 2.747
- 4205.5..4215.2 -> 2.779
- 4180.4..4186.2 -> 2.331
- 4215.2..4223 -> 2.746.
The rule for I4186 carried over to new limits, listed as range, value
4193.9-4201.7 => 2.47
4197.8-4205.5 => 2.58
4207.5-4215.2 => 2.59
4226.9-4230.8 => 2.51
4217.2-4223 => 2.49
